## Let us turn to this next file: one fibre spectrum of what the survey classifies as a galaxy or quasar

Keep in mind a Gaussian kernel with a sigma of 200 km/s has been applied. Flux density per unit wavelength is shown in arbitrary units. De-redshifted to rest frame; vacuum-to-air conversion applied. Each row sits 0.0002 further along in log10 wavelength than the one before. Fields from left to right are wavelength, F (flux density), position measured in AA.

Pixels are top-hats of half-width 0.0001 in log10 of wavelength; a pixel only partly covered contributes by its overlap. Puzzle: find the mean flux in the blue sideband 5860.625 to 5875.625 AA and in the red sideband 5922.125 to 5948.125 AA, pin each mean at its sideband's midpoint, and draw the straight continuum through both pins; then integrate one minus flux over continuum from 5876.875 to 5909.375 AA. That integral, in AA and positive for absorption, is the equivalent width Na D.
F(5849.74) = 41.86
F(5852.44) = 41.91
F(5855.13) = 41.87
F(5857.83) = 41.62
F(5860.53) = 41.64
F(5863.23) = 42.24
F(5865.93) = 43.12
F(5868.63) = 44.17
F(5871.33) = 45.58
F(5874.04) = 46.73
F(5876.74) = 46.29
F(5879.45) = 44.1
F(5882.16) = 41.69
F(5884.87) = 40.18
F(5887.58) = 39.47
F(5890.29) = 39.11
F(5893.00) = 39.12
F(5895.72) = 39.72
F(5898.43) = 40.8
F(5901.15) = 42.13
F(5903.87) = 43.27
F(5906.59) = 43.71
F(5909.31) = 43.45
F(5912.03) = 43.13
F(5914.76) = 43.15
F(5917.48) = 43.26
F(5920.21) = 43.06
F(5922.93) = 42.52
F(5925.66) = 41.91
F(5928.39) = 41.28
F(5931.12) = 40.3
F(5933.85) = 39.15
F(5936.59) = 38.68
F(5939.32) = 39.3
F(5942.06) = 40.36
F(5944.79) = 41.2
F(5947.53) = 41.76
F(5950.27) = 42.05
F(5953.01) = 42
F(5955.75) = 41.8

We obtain 1.0 AA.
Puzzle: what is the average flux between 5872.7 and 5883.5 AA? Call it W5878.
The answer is 44.7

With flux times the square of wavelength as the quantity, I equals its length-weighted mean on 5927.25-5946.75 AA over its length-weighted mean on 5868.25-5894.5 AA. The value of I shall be 0.96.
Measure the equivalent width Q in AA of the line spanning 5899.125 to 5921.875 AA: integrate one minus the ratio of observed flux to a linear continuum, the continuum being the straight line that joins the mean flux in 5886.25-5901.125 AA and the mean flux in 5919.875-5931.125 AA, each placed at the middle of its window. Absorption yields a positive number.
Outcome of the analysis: -1.2 AA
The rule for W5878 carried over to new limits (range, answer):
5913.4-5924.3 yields 43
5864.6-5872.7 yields 44.3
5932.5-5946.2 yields 39.7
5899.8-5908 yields 43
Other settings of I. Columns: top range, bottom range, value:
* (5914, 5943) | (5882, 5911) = 1.01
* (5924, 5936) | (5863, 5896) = 0.97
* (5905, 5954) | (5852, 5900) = 1.01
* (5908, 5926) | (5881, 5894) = 1.09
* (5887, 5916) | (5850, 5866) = 1.01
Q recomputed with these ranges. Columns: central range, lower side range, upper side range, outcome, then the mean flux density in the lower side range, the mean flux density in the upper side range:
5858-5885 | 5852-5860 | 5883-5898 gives -1.9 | 41.8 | 39.7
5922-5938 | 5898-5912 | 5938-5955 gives 0.5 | 42.8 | 41.2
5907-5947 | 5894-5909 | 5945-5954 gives 0.3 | 42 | 41.8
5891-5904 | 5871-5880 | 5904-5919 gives 1.0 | 45.8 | 43.3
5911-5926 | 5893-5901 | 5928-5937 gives -1.1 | 40.3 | 39.8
